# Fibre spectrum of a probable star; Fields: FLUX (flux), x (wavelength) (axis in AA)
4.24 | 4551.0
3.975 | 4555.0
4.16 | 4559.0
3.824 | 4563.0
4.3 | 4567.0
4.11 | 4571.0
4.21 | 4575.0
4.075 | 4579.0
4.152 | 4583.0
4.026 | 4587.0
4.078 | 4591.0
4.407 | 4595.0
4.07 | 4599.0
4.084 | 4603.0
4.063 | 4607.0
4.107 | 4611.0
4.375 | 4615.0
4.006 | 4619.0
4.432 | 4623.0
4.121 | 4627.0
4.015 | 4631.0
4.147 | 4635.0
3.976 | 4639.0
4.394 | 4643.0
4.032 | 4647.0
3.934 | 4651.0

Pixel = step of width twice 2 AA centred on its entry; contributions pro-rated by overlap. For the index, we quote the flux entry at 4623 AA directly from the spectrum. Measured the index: 4.432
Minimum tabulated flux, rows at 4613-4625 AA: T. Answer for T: 4.006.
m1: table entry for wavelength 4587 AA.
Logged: 4.026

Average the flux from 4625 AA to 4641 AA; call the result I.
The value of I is 4.06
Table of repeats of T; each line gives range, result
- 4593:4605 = 4.07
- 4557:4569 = 3.824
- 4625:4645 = 3.976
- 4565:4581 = 4.075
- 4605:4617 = 4.063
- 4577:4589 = 4.026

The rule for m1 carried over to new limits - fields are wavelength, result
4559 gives 4.16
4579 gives 4.075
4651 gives 3.934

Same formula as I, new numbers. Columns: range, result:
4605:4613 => 4.08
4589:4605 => 4.16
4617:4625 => 4.22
